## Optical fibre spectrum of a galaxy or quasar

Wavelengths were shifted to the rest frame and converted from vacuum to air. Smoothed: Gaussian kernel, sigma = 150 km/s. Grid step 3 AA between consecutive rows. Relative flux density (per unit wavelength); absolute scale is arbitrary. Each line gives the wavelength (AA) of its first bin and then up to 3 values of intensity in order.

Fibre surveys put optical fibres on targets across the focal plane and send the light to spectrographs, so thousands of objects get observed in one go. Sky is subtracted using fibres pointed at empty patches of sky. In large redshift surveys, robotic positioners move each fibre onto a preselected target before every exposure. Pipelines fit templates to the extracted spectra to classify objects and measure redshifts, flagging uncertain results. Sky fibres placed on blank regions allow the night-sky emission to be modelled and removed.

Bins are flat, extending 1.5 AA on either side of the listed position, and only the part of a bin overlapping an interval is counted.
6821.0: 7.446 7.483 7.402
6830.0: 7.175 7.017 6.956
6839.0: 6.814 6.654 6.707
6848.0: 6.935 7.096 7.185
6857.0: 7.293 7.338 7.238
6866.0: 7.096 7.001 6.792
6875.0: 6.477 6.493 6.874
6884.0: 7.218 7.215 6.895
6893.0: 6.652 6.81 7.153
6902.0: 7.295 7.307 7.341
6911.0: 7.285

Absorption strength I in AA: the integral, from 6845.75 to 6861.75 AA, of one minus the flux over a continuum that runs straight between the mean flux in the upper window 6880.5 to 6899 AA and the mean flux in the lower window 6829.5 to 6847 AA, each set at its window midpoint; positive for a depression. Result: -0.6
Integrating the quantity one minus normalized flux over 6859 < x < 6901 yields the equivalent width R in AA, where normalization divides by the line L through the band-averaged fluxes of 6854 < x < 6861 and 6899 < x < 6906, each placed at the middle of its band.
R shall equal 1.9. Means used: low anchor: 7.29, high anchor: 7.27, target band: 6.95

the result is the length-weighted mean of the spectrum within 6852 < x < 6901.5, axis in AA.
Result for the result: 6.99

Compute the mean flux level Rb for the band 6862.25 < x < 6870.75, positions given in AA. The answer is 7.09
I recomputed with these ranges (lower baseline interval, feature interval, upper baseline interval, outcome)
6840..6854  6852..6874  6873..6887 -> -0.86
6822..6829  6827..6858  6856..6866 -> 1.46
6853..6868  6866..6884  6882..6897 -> 0.74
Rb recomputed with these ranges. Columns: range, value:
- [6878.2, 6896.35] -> 6.92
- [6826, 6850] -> 6.95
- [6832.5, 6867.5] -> 7.03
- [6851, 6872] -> 7.16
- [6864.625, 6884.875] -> 6.84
